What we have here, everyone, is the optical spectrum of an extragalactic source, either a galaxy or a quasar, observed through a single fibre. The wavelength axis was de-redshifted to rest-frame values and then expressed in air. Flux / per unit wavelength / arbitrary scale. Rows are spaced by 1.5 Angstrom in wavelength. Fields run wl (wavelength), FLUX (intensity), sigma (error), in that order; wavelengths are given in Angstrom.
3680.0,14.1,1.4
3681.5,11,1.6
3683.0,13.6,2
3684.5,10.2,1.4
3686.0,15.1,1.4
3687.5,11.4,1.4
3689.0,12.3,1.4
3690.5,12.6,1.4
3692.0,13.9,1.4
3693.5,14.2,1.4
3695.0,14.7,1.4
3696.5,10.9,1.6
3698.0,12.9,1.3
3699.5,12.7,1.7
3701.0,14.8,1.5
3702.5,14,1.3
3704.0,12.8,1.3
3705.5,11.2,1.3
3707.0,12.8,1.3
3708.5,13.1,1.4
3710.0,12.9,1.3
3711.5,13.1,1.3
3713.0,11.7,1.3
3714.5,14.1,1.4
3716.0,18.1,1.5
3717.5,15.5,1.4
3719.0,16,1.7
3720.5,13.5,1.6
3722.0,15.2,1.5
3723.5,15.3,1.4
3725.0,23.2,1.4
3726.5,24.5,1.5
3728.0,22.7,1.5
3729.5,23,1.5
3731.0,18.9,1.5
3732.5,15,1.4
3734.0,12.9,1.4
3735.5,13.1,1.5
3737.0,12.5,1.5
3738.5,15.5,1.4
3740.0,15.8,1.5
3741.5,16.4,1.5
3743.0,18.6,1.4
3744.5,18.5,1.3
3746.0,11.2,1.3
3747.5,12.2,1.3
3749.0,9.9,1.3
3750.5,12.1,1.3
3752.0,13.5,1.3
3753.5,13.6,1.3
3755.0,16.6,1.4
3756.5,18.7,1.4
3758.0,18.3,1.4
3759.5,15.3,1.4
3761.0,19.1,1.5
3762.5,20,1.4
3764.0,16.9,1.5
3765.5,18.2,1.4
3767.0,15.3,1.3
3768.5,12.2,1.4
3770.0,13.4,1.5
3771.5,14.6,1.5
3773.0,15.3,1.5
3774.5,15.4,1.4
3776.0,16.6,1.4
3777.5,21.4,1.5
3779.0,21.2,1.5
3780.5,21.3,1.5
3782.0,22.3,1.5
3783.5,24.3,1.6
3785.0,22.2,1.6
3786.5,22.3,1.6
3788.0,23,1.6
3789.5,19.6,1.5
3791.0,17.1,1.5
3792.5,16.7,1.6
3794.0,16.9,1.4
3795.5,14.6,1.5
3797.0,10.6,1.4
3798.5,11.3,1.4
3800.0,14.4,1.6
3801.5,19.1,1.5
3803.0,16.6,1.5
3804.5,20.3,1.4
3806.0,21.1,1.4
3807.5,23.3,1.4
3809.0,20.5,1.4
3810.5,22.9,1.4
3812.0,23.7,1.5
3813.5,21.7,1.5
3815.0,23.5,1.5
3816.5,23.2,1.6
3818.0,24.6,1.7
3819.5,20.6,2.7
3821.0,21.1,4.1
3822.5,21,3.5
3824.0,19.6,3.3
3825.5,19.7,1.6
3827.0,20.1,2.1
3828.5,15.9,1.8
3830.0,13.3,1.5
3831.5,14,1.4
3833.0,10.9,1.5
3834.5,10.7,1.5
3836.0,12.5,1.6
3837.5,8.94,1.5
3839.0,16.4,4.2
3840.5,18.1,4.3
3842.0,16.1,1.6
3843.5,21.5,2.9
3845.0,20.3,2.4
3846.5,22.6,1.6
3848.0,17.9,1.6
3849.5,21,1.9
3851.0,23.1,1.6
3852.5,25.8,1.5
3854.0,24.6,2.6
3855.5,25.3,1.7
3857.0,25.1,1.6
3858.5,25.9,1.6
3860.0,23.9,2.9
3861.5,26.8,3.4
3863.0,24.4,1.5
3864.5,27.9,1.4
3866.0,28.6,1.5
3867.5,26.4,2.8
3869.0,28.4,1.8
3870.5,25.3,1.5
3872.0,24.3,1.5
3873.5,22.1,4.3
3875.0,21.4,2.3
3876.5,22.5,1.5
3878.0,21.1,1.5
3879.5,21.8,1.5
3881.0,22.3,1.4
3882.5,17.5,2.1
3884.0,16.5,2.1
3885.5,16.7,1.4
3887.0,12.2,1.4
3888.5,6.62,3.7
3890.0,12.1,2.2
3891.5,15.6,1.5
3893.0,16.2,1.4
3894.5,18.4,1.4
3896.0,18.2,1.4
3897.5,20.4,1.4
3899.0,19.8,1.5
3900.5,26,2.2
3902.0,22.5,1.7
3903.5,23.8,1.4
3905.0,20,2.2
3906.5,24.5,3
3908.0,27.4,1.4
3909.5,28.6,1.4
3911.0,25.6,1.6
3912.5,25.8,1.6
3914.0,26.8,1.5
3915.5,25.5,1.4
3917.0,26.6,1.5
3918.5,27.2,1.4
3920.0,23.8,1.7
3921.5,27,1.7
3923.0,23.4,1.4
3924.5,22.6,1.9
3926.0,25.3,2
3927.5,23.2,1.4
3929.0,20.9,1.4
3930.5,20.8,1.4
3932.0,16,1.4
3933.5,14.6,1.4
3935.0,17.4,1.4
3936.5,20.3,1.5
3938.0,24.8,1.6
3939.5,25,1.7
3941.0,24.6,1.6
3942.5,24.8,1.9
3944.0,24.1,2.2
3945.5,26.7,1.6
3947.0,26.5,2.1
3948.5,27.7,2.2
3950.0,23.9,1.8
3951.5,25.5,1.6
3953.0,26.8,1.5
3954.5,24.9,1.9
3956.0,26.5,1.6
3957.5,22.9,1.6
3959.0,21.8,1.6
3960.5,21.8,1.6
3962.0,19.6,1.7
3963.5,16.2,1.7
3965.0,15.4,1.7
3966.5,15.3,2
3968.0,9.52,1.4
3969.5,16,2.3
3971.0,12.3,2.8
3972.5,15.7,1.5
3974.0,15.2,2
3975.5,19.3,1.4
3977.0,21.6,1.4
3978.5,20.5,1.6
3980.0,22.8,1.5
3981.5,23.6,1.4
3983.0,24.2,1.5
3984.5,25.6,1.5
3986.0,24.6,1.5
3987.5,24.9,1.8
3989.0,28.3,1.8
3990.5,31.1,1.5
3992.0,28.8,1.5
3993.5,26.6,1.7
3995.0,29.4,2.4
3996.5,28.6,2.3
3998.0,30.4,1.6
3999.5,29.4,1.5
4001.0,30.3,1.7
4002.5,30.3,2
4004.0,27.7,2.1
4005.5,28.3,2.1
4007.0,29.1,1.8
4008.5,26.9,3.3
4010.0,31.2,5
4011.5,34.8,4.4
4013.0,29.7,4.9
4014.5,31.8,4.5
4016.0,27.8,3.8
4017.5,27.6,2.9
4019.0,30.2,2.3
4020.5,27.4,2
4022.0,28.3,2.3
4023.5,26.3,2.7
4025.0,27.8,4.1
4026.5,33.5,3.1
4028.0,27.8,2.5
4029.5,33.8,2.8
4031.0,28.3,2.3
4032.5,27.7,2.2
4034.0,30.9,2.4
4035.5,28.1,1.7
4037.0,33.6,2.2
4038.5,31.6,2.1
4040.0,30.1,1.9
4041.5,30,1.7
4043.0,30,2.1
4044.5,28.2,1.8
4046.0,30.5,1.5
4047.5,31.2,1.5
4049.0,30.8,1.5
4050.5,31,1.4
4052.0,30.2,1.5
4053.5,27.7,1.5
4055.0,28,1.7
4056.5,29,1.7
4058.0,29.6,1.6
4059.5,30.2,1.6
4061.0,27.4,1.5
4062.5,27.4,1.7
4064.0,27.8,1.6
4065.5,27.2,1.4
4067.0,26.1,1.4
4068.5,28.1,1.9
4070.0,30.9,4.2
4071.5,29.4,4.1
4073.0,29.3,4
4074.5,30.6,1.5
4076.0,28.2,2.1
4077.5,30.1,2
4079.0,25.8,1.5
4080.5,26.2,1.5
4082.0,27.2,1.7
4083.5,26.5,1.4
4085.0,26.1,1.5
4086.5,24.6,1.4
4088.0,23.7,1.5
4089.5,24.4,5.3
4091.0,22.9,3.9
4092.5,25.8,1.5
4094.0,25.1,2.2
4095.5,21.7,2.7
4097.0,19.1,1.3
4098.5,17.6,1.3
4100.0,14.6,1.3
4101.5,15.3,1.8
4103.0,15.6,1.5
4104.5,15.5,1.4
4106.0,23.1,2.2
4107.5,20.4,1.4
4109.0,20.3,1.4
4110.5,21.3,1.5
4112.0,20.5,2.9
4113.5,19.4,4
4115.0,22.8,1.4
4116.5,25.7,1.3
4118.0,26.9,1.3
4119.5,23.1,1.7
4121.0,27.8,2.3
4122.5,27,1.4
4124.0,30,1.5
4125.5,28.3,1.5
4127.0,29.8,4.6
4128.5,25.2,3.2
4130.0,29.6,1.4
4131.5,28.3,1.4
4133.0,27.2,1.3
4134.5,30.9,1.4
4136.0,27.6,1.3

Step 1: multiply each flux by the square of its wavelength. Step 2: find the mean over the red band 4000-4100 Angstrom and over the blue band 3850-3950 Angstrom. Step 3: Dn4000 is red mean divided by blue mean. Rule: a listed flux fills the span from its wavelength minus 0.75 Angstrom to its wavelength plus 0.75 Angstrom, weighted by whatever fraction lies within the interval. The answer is 1.34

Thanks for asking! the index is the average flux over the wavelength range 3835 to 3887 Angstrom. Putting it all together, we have 21.7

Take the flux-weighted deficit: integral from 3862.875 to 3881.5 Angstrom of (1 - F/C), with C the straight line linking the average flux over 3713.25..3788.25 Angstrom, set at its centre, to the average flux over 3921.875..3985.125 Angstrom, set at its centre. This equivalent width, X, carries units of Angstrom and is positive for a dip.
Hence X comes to -4.5 Angstrom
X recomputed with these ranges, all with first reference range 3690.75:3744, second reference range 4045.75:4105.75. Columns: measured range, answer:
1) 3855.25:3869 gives -4.6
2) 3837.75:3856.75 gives -1.7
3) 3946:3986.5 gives 3.0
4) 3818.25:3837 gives 1.8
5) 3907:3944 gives -3.9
